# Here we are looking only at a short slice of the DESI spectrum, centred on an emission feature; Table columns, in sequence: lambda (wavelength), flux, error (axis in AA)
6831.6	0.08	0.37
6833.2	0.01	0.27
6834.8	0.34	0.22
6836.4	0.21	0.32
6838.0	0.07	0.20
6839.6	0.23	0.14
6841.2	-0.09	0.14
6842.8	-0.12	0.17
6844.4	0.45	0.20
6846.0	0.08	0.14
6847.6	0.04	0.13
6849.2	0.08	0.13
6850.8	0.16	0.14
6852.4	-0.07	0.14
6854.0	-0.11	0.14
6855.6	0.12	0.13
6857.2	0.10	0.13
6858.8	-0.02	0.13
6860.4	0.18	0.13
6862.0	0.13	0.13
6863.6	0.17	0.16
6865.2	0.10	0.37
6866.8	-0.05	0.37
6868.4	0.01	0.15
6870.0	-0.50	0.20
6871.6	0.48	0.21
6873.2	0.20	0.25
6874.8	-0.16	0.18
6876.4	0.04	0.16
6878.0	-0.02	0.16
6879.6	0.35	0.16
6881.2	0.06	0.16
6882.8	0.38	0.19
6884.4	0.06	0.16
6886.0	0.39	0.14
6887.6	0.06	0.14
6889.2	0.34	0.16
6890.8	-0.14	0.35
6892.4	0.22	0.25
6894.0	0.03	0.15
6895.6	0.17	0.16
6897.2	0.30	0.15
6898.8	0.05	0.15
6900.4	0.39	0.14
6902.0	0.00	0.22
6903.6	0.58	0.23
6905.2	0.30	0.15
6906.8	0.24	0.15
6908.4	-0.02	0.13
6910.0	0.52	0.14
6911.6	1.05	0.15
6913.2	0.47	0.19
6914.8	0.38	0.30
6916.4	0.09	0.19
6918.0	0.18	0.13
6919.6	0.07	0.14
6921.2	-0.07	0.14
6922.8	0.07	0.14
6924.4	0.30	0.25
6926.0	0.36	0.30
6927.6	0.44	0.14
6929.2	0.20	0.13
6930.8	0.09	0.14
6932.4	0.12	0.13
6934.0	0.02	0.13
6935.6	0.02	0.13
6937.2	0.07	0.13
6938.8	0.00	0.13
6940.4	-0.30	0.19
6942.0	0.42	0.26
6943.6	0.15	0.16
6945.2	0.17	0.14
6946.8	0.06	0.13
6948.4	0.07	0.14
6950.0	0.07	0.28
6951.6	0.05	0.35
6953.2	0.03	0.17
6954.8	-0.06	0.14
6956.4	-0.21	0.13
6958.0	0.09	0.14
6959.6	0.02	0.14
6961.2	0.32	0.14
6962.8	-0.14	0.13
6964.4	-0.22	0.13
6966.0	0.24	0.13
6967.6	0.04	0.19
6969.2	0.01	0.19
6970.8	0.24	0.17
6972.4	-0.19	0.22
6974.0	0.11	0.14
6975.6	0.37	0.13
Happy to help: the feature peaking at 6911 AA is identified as H-gamma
